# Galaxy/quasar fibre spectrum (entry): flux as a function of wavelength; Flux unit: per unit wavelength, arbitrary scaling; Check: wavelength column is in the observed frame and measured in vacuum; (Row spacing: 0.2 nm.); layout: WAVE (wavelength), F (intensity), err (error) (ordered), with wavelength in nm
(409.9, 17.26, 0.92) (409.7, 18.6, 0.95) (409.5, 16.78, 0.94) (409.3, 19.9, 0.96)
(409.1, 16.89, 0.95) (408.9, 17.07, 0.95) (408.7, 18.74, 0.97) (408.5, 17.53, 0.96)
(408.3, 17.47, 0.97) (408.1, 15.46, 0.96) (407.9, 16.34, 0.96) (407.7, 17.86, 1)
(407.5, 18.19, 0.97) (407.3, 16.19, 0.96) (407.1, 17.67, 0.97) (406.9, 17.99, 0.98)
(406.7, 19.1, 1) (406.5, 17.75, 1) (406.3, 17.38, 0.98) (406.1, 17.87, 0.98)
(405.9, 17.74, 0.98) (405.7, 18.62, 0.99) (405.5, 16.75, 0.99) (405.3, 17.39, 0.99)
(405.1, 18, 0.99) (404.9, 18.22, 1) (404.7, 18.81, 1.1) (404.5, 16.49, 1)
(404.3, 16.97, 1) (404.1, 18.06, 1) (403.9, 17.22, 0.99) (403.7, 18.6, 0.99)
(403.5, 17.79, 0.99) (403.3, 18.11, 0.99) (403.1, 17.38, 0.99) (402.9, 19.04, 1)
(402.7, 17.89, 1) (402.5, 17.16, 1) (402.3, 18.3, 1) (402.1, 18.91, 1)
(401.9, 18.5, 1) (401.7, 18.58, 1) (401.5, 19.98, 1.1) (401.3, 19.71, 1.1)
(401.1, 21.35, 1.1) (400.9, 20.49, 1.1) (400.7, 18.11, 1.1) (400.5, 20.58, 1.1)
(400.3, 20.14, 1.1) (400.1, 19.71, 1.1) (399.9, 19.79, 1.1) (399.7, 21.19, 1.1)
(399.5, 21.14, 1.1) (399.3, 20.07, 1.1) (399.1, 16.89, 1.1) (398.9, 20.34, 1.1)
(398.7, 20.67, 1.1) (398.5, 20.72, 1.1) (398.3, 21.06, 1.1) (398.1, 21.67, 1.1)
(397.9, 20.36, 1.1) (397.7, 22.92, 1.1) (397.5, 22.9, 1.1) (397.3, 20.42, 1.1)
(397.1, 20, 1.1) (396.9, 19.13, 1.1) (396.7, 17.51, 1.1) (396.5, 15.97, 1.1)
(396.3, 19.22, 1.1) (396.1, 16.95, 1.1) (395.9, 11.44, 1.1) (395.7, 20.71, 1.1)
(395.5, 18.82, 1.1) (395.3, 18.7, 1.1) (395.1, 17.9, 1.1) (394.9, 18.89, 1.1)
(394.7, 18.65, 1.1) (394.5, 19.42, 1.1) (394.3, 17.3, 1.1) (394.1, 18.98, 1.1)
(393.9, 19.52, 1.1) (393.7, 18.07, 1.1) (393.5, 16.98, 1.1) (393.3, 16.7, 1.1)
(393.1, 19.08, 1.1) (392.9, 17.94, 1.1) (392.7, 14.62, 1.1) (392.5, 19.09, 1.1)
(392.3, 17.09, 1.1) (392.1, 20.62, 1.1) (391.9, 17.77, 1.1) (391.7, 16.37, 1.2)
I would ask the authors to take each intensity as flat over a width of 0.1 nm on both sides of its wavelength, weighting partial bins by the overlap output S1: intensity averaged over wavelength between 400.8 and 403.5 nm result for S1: 18.8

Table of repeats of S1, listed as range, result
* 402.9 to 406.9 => 17.8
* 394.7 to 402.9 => 19.4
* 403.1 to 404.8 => 17.7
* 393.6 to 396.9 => 18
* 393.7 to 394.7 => 18.7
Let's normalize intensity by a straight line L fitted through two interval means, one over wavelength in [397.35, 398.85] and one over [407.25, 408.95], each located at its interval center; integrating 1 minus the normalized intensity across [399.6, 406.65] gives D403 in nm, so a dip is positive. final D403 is 0.283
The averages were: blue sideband 21.4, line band 18.5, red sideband 17.2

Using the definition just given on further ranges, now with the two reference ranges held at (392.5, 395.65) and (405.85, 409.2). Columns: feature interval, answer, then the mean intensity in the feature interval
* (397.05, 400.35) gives -0.490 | 20.6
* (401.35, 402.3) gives -0.063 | 19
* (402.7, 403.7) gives -0.023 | 18.1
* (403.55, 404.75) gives 0.000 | 17.6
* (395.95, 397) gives 0.035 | 17.5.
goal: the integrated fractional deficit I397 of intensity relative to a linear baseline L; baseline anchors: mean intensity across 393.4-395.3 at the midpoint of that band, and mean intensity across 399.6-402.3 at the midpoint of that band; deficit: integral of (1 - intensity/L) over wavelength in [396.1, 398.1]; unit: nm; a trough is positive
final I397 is -0.08 nm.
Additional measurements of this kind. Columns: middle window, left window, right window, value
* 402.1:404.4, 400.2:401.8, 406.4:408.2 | 0.13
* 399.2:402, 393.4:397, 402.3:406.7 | -0.32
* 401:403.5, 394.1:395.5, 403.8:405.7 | -0.12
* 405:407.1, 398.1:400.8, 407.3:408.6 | -0.01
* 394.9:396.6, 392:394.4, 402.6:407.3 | 0.04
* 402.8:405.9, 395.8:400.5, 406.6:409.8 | 0.09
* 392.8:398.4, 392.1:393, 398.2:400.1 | -0.01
